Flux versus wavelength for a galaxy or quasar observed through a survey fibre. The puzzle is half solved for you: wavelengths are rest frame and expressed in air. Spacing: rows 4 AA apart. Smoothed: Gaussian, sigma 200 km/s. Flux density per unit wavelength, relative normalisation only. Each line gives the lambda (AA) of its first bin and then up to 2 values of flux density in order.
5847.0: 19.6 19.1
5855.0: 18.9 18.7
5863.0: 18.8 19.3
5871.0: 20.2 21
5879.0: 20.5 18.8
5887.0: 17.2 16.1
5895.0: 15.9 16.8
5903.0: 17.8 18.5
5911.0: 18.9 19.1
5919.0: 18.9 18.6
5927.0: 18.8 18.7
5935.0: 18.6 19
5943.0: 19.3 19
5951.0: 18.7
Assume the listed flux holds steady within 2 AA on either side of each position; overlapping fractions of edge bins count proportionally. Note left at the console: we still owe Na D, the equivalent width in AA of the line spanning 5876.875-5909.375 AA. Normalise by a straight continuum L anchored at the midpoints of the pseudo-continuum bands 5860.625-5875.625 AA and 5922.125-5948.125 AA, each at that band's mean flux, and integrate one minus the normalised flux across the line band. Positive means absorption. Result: 2.8 AA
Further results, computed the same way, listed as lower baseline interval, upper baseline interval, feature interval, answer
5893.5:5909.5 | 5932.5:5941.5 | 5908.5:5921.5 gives -0.75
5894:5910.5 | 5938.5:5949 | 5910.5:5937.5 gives -0.69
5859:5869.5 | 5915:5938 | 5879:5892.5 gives 0.76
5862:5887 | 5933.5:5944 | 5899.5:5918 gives 0.77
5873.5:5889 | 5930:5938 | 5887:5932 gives 2.41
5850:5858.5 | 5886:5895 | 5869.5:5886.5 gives -2.53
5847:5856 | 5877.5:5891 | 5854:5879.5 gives -1.13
